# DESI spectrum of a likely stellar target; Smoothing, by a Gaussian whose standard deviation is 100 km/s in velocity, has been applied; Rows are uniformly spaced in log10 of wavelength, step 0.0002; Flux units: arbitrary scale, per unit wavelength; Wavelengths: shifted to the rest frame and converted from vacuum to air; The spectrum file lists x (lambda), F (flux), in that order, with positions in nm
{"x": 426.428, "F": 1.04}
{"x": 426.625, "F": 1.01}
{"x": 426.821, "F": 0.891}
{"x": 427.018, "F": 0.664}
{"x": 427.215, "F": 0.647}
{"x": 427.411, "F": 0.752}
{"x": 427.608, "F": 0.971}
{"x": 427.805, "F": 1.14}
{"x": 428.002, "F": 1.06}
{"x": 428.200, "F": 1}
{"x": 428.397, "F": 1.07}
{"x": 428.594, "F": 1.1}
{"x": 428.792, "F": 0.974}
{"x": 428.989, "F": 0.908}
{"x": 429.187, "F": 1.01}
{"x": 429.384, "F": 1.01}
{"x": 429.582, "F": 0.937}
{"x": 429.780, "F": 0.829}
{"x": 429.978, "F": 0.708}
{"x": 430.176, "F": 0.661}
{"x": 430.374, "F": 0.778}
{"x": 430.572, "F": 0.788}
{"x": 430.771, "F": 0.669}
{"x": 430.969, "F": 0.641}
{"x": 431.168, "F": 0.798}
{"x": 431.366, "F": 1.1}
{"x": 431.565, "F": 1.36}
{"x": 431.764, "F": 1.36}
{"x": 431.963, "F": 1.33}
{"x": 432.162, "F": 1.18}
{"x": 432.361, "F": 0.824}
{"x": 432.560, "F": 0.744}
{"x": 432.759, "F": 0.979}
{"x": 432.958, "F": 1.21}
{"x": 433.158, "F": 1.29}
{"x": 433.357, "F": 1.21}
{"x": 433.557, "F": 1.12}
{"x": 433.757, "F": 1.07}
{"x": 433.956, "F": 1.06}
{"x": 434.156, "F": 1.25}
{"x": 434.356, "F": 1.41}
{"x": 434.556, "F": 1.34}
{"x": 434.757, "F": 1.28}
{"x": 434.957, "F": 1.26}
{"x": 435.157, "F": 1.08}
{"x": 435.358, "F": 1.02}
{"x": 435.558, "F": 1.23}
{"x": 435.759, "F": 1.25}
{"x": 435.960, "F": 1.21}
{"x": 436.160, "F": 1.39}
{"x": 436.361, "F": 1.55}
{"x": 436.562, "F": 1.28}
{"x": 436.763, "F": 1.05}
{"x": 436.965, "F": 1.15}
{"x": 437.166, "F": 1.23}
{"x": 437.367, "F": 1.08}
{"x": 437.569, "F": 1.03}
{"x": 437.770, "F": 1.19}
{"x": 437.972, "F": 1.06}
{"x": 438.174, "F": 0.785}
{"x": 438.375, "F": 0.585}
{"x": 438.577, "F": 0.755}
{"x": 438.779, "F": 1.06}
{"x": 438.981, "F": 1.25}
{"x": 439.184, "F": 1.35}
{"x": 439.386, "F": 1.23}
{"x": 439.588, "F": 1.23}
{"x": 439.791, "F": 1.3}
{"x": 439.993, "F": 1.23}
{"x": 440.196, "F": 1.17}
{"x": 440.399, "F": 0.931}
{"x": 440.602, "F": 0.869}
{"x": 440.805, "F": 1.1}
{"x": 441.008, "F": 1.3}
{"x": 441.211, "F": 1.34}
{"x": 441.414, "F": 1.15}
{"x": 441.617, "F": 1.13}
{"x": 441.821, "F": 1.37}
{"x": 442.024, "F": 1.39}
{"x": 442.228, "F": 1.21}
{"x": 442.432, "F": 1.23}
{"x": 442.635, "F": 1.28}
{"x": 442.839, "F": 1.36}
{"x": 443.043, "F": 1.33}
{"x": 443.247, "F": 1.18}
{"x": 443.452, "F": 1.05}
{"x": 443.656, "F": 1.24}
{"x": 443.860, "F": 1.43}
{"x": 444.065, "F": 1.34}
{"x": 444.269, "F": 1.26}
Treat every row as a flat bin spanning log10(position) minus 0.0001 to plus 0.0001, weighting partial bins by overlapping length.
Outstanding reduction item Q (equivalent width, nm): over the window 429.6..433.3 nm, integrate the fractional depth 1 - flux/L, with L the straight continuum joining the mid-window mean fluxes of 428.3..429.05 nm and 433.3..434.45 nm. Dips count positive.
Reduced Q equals 0.50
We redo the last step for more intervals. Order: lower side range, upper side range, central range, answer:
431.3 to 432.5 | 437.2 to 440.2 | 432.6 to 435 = -0.08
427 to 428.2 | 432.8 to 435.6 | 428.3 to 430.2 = 0.07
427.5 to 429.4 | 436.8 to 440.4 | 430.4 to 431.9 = 0.12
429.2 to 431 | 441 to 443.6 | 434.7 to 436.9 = -0.49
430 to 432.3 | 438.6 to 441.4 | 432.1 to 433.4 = -0.07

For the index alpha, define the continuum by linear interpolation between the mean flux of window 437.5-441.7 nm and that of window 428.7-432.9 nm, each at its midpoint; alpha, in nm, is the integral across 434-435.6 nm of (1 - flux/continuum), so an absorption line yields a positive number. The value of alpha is -0.35 nm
